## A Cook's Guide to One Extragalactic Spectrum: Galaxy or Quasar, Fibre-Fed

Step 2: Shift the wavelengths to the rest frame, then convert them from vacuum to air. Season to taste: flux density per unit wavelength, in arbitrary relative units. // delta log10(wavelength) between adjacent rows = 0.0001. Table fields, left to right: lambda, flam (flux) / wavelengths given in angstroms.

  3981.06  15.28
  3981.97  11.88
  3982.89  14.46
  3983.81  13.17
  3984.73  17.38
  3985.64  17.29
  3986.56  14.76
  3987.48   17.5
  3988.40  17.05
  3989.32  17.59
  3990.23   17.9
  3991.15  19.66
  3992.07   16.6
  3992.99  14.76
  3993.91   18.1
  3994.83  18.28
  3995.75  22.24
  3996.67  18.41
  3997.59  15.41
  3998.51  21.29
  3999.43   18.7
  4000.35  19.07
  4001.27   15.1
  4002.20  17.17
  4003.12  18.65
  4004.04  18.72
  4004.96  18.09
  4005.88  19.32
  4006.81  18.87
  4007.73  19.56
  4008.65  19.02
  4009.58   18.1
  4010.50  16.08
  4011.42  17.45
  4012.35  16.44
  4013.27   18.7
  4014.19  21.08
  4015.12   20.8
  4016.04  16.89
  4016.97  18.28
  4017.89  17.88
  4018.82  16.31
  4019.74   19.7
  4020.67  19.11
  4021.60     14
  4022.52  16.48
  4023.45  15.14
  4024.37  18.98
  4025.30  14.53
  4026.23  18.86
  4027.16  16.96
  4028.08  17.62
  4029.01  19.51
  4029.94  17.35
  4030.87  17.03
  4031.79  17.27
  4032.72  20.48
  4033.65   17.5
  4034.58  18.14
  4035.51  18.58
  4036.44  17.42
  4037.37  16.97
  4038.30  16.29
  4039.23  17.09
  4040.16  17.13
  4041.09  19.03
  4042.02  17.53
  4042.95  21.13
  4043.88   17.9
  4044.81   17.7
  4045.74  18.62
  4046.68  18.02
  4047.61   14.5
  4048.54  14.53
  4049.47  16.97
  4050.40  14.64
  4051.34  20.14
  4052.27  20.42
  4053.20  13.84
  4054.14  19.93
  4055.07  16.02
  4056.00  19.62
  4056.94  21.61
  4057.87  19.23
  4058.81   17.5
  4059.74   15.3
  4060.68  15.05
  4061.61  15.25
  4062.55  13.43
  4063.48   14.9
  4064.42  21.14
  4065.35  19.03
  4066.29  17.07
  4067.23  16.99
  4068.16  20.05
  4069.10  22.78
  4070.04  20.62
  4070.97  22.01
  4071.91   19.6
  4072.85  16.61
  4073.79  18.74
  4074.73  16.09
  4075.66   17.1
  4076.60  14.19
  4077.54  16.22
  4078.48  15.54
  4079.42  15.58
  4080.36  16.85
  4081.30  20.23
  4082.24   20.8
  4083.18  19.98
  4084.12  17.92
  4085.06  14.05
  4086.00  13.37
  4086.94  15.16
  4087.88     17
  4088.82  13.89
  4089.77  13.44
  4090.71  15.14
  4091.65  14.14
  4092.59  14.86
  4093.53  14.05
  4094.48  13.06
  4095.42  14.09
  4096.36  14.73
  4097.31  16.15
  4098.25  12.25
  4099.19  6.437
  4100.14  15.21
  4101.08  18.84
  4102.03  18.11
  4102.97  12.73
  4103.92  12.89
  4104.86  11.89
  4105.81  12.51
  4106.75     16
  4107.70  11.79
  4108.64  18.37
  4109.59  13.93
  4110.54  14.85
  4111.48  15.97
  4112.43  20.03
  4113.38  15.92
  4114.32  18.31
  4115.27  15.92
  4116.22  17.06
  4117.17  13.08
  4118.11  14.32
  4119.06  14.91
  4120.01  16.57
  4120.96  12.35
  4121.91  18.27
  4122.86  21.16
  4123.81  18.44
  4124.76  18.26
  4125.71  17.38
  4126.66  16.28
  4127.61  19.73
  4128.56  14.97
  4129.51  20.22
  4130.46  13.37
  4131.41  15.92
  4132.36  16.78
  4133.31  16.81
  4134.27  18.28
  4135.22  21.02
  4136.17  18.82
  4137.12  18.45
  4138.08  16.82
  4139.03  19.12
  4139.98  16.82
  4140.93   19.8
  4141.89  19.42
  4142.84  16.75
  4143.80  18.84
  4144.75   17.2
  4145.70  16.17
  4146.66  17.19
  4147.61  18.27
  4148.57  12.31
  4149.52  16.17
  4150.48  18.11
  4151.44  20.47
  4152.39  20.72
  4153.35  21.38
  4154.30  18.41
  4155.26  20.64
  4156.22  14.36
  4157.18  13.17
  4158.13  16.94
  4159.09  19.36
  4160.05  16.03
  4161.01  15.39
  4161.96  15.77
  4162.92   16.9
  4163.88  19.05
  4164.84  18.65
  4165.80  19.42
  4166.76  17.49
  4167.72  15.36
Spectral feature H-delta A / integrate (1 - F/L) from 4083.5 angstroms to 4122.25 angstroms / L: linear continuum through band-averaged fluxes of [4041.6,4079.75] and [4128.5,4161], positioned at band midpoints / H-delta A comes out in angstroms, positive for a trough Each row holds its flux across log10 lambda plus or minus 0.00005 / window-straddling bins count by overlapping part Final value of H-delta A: 6.1 angstroms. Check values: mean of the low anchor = 17.6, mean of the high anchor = 17.6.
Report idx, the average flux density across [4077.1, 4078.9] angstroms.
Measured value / 15.9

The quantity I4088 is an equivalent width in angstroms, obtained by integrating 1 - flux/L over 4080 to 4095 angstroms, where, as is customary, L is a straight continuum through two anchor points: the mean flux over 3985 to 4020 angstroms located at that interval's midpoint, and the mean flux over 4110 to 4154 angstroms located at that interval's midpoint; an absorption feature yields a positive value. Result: 1.5 angstroms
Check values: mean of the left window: 18.1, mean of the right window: 17.4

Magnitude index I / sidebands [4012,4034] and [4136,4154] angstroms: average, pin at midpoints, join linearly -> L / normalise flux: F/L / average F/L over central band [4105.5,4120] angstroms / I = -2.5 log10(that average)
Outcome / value 0.154 mag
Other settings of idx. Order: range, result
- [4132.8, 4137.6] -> 18.6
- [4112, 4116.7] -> 17.4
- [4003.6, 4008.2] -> 18.9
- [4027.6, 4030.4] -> 18.2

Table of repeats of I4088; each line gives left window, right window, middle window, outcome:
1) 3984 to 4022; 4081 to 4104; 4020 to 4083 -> -4.9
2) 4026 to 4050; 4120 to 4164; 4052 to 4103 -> 2.9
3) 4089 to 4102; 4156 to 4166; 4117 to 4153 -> -3.8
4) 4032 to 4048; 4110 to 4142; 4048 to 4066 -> 0.5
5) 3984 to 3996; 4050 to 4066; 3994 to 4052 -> -1.4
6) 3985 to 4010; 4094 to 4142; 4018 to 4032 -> 0.3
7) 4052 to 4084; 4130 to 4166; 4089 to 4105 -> 3.4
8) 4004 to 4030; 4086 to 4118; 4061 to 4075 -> -2.0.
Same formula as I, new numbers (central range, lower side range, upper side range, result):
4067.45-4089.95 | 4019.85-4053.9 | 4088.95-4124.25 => -0.092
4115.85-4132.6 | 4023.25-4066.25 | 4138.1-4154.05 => 0.082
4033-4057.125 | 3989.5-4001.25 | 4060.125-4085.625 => 0.010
